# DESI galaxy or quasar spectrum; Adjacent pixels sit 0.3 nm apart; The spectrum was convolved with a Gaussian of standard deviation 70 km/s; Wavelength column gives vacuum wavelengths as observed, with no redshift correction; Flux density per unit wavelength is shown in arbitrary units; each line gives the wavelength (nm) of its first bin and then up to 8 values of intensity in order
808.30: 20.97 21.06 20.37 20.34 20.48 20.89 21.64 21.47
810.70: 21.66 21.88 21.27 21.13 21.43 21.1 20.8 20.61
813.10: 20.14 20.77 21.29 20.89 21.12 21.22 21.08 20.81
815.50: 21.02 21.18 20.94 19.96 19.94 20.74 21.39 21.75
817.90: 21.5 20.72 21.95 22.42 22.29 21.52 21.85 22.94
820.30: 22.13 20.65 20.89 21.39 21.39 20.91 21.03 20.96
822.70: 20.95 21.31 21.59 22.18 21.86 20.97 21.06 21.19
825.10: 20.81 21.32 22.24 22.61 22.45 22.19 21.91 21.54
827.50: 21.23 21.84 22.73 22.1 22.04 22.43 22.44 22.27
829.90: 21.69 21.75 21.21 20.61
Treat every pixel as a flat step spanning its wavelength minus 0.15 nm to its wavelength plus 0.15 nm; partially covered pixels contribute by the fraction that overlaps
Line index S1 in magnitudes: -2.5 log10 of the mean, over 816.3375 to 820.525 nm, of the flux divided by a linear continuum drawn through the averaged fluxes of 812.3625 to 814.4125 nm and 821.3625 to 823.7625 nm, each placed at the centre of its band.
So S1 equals -0.02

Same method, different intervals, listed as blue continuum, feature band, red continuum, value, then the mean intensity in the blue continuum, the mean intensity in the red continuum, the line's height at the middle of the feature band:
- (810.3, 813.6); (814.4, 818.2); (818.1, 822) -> 0.02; 21.1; 21.6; 21.4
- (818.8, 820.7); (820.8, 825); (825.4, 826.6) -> 0.04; 22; 22.3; 22.1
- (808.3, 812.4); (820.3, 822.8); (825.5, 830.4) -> 0.03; 21.1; 22.1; 21.7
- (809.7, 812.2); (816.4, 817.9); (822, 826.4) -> 0.03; 21.4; 21.5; 21.5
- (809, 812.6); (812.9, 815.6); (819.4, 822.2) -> 0.02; 21.2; 21.5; 21.3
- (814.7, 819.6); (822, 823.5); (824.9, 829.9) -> 0.02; 21.2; 22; 21.6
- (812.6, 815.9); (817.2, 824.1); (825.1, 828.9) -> 0.00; 20.9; 22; 21.4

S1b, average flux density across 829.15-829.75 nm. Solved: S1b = 22.4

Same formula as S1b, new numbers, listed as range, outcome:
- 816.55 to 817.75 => 21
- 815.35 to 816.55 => 20.8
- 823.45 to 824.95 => 21.5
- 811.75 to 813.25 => 20.8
